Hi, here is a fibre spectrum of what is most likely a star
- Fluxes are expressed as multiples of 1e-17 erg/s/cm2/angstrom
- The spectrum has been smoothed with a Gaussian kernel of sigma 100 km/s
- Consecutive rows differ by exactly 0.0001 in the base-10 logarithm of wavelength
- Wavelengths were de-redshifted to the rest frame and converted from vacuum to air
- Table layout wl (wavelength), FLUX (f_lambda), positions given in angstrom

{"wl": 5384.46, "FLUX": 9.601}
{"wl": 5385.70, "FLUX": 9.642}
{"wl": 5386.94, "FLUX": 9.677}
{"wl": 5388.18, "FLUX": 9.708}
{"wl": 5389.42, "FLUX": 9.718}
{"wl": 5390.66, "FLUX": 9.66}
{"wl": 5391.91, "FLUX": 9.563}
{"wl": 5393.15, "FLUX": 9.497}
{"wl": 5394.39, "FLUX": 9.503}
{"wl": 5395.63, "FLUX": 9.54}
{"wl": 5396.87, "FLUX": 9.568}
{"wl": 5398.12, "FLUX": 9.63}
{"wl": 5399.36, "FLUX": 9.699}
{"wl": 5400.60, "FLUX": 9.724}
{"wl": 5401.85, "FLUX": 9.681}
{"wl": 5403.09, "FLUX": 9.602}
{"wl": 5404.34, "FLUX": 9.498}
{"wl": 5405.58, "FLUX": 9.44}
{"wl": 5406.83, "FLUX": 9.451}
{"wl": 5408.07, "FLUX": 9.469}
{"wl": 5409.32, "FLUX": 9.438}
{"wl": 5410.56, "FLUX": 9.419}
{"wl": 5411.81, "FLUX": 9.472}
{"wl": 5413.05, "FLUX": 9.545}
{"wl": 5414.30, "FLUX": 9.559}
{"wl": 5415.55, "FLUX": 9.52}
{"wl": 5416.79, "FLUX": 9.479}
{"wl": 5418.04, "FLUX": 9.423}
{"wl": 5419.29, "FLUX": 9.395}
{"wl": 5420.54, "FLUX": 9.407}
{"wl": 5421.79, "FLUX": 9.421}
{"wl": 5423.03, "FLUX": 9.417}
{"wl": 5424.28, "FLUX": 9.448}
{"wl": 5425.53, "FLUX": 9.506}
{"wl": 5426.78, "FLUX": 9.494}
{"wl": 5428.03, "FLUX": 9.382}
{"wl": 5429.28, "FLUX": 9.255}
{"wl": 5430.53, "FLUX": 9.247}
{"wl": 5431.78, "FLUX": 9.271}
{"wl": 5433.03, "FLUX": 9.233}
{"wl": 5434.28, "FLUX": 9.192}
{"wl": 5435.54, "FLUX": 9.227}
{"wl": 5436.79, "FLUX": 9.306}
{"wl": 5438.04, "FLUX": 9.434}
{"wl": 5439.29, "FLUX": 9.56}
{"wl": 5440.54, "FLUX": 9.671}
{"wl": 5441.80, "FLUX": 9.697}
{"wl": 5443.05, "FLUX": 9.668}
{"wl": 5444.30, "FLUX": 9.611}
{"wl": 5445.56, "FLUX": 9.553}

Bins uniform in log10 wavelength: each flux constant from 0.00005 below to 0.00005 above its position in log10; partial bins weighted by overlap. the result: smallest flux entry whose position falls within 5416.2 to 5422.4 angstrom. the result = 9.395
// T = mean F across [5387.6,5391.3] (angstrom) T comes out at 9.68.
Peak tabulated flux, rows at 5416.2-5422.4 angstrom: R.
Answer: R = 9.479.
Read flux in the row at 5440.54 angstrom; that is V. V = 9.671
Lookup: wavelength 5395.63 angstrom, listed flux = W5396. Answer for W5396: 9.54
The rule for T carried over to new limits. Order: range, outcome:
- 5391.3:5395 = 9.53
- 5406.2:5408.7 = 9.44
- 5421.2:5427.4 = 9.47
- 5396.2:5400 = 9.64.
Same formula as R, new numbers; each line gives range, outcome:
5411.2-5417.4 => 9.559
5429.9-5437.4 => 9.306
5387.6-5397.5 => 9.718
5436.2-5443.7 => 9.697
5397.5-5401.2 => 9.724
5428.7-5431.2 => 9.255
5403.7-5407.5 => 9.498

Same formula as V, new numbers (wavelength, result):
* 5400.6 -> 9.724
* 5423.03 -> 9.417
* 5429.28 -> 9.255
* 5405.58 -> 9.44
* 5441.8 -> 9.697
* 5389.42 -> 9.718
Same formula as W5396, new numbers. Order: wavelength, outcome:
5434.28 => 9.192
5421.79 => 9.421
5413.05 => 9.545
